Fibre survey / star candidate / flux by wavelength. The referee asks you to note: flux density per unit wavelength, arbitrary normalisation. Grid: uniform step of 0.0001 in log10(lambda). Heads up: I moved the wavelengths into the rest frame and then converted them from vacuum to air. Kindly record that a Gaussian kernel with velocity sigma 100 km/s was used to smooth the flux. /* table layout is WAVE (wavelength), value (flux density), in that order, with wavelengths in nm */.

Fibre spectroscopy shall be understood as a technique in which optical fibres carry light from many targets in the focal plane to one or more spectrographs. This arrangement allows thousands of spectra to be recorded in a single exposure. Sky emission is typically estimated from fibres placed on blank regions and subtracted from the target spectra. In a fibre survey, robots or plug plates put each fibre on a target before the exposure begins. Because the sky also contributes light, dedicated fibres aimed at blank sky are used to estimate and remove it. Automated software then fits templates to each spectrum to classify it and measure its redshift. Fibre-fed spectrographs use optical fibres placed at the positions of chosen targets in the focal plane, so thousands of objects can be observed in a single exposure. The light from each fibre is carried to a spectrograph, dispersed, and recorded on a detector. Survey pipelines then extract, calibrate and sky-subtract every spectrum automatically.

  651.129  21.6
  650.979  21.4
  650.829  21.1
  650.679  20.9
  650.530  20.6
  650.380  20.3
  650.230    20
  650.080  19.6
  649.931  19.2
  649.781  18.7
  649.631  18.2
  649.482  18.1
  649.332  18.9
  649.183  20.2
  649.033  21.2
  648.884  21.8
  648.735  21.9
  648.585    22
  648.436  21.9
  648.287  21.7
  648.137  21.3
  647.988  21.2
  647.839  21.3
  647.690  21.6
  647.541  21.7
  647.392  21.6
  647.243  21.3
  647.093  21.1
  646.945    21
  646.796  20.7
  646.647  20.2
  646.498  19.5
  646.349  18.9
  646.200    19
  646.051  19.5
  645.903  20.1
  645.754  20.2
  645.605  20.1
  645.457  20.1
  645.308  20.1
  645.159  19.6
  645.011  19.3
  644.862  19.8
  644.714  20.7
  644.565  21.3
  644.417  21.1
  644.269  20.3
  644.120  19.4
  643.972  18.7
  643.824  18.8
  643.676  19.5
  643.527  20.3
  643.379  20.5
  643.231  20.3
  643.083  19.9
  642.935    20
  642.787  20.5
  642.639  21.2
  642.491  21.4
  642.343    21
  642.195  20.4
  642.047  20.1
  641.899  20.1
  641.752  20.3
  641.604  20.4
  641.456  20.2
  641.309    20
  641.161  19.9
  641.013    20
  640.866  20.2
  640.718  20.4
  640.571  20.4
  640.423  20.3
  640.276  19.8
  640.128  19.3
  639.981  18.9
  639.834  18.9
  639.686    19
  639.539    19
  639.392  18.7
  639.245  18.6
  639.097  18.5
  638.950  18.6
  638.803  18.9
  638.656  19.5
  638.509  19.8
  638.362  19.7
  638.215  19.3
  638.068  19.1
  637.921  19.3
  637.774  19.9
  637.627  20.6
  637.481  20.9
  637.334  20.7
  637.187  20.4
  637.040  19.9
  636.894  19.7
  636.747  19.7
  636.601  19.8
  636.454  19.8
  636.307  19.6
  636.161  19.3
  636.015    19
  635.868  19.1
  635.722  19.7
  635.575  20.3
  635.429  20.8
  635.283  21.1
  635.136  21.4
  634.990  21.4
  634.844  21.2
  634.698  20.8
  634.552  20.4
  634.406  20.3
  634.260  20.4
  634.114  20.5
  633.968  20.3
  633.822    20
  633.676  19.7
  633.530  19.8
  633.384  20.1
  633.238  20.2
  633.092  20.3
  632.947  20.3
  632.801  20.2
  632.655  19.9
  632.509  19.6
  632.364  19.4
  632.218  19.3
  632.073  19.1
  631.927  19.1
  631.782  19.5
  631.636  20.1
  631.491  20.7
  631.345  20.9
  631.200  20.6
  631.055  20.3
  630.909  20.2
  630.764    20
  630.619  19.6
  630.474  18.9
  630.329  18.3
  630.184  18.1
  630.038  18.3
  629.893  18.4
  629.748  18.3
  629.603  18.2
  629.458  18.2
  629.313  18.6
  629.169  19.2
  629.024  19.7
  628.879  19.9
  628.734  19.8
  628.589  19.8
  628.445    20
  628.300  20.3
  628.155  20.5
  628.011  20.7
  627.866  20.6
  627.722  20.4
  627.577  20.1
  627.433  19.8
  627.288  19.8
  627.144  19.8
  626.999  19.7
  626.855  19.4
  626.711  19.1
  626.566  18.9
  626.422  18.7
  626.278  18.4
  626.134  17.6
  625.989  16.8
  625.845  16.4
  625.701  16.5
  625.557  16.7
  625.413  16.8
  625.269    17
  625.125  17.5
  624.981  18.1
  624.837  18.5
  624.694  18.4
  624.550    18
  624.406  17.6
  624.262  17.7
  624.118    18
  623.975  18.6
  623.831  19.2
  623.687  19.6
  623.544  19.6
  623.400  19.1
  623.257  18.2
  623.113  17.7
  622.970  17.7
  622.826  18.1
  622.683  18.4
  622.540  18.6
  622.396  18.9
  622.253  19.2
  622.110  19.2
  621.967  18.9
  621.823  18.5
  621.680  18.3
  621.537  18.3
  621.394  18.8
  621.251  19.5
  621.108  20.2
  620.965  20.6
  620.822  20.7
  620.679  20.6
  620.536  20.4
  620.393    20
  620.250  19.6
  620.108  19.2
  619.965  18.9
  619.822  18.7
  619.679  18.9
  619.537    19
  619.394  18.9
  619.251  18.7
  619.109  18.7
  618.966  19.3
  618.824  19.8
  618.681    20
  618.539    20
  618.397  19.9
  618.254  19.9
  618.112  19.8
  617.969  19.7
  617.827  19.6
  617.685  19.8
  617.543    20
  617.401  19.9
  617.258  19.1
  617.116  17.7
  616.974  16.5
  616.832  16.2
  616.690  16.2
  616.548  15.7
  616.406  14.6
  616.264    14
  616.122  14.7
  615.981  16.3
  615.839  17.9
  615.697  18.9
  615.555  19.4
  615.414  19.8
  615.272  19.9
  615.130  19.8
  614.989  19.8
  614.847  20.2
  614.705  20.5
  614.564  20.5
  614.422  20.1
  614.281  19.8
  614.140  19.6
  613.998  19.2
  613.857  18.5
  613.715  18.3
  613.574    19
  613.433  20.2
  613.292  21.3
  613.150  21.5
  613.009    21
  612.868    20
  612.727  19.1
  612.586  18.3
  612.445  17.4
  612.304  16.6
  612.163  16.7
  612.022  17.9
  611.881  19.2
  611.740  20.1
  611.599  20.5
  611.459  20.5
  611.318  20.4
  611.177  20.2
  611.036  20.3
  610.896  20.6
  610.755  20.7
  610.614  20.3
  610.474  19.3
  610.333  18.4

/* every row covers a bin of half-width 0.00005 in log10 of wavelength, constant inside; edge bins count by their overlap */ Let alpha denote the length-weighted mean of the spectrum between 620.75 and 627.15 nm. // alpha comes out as 18.5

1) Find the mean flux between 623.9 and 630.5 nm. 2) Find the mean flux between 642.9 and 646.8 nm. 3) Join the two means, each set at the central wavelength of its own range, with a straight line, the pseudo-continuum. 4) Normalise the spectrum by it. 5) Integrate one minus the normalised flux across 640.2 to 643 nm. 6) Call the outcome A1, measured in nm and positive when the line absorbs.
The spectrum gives -0.09 nm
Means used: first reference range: 18.7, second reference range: 19.9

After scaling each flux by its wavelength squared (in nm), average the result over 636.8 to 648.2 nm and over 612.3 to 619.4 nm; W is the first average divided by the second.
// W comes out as 1.16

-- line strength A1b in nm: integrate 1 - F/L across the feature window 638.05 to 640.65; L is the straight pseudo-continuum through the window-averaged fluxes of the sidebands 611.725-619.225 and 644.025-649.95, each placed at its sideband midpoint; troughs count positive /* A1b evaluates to 0.10 nm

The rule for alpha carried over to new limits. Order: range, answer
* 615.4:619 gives 18.2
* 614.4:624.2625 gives 18.8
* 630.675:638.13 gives 20.1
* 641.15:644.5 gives 20.2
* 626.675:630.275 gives 19.5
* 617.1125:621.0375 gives 19.6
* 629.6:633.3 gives 19.6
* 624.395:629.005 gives 18.8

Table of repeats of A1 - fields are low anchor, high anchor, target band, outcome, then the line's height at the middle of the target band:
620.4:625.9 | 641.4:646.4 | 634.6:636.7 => -0.08 nm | 19.5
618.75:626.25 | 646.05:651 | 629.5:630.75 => 0.04 nm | 19.2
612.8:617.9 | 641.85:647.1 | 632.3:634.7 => -0.06 nm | 19.6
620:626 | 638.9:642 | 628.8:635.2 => -0.22 nm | 19.1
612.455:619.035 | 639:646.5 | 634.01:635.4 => -0.09 nm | 19.6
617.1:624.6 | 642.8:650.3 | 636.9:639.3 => 0.03 nm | 19.9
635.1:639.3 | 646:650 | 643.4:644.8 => 0.01 nm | 20.2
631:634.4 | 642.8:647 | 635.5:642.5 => 0.09 nm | 20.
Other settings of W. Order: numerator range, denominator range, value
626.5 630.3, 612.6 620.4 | 1.06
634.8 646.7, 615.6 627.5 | 1.14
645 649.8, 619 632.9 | 1.15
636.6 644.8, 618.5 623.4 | 1.11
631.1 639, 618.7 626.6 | 1.12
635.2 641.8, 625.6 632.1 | 1.05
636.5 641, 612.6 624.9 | 1.10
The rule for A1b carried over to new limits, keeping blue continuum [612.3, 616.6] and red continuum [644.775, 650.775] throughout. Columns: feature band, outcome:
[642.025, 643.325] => -0.03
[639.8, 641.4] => 0.01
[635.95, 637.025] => 0.01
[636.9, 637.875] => -0.02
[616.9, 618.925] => -0.05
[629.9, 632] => 0.00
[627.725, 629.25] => -0.05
